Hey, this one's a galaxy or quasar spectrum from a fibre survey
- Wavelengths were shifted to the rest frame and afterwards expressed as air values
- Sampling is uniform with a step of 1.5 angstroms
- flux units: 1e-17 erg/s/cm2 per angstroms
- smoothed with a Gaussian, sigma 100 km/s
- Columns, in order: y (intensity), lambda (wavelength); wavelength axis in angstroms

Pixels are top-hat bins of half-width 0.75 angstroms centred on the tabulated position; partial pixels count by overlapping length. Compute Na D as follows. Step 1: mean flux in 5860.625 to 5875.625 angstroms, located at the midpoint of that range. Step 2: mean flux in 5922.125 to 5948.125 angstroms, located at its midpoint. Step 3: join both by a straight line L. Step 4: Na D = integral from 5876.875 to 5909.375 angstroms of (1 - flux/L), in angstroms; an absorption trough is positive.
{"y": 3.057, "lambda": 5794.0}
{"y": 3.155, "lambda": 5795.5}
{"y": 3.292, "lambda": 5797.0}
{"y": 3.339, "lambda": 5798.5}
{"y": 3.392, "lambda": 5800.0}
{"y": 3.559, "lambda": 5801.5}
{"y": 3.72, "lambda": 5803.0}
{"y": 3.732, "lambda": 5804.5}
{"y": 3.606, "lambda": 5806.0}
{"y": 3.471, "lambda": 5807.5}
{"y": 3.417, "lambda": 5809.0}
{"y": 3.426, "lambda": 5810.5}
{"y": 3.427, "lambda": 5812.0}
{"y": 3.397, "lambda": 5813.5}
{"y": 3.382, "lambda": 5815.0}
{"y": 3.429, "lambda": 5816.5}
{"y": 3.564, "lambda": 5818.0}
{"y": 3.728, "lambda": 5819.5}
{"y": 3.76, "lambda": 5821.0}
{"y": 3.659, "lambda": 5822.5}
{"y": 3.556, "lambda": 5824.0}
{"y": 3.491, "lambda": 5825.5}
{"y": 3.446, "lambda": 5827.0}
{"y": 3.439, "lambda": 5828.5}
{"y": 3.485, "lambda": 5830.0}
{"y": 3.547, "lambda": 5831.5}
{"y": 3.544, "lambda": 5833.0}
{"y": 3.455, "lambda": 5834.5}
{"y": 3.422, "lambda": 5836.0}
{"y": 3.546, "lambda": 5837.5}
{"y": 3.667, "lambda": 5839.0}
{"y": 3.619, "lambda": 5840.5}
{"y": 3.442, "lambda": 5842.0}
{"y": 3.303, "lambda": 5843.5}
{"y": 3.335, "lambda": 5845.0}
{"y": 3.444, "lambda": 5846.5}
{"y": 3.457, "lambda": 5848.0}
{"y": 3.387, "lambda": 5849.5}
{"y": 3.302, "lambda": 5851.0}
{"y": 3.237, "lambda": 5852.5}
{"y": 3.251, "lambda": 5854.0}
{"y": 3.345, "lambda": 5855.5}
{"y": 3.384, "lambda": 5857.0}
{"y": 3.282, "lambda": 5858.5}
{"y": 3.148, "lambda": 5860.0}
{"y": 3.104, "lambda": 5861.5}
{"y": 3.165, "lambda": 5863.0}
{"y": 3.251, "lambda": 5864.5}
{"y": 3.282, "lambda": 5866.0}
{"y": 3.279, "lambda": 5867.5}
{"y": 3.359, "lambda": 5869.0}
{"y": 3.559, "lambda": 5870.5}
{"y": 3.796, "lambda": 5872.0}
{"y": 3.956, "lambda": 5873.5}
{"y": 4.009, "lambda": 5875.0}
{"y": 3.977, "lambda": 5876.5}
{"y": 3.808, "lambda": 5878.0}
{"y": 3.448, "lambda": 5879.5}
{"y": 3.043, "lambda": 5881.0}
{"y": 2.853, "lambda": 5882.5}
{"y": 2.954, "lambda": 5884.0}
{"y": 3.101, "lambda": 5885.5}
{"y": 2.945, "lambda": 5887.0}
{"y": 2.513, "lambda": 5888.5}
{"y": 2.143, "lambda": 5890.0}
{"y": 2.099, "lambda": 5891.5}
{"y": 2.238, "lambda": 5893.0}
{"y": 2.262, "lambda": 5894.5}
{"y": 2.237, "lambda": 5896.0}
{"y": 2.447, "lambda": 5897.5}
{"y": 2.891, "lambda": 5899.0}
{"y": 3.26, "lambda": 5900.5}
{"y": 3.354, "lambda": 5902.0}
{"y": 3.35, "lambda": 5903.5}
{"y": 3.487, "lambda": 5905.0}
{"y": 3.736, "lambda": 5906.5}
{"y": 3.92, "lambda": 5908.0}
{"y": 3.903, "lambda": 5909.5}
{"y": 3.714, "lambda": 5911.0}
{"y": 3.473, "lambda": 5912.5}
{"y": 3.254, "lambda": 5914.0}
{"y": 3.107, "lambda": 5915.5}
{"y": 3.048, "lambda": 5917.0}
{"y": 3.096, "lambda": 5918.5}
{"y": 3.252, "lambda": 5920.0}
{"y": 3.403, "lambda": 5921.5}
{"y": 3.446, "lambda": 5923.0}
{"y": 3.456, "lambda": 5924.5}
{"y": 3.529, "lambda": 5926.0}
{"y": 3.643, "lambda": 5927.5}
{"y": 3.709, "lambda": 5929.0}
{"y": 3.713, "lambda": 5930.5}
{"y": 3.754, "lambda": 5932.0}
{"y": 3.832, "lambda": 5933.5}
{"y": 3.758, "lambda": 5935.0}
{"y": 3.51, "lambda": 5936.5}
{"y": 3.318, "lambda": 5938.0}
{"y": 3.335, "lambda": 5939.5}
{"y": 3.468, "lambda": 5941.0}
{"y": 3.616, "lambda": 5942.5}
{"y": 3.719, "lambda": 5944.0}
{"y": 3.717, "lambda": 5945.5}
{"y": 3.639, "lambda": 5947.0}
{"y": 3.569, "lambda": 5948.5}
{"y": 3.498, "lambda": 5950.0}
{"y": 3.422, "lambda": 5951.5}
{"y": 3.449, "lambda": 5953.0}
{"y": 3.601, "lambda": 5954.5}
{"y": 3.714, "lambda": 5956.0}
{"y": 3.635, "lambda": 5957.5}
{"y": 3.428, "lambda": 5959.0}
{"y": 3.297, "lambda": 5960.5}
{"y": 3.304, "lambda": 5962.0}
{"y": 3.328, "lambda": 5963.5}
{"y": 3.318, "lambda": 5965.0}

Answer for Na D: 4.9 angstroms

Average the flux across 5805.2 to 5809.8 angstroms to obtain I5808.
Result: 3.5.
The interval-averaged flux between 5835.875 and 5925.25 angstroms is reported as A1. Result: 3.26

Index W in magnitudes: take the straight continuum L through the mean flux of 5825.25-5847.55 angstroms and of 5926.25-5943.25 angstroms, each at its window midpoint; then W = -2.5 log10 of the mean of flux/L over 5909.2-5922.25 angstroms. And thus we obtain 0.07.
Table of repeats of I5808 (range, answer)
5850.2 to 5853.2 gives 3.27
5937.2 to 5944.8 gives 3.49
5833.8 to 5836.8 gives 3.44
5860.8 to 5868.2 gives 3.22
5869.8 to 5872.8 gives 3.68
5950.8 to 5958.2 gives 3.56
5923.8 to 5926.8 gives 3.5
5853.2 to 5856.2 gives 3.3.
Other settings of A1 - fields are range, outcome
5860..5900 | 3.07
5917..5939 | 3.51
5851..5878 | 3.44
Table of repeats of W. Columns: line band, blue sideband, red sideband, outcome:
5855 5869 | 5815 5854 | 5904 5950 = 0.08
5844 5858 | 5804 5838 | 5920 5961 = 0.06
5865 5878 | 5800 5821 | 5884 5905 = -0.24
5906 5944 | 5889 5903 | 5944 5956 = -0.14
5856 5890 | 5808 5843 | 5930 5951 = 0.08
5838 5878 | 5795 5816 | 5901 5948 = 0.01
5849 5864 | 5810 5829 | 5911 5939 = 0.08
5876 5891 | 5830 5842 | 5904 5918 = 0.16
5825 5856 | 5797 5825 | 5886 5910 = -0.04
